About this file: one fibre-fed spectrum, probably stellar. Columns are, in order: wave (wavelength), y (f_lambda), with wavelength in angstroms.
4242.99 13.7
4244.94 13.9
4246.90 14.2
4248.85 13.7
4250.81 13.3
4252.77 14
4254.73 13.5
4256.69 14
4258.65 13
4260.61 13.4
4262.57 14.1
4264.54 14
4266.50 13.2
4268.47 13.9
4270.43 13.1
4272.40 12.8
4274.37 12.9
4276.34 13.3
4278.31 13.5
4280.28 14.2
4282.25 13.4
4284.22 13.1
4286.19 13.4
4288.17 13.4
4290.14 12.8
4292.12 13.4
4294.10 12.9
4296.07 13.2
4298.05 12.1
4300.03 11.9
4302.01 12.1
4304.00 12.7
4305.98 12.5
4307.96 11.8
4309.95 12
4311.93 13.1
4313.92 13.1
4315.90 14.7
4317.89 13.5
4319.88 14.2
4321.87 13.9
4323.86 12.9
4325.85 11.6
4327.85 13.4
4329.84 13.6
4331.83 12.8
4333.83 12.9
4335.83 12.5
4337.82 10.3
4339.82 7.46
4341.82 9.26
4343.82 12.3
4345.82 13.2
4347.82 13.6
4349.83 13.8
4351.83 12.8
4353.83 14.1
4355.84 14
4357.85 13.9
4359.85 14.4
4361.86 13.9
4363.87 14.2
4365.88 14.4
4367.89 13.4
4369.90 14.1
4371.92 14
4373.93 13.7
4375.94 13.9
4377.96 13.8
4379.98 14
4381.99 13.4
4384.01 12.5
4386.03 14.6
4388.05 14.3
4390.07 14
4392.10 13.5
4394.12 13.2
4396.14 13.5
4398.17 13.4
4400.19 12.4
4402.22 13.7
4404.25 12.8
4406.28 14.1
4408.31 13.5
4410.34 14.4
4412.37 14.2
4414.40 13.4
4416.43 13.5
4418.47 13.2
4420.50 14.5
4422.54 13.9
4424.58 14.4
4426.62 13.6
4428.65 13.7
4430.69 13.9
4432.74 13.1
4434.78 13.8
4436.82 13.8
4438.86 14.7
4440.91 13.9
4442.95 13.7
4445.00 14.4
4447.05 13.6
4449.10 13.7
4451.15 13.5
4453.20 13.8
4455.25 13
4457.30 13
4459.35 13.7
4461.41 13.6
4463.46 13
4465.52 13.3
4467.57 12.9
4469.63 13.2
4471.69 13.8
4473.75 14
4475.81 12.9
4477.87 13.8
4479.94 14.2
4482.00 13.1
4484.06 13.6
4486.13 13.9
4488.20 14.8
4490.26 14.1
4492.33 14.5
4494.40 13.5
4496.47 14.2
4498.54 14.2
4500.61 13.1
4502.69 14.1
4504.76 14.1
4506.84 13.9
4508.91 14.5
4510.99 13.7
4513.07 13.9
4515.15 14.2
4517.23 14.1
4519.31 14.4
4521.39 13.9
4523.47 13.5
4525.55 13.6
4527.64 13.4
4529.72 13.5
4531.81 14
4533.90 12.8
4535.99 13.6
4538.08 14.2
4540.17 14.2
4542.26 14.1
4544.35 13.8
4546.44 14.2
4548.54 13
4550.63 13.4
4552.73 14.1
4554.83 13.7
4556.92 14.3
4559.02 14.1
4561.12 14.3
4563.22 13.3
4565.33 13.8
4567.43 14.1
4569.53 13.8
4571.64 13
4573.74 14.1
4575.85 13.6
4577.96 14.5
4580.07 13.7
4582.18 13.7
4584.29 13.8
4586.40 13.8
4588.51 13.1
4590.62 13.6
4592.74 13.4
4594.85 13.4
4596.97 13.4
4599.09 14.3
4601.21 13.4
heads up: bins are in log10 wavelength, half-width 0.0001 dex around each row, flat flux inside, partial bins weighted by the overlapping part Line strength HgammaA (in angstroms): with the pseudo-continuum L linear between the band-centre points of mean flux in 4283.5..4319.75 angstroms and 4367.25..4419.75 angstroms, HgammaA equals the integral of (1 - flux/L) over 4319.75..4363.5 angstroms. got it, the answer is 1.5 angstroms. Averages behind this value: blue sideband 12.9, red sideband 13.6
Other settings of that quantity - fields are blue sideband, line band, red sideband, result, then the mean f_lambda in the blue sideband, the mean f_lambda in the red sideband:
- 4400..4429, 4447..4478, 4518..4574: 0.8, 13.7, 13.8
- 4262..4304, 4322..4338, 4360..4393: 1.0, 13.2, 13.9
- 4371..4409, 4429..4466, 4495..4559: 0.2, 13.6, 13.9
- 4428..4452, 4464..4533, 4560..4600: -0.2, 13.8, 13.7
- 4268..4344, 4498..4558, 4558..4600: -1.3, 12.7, 13.7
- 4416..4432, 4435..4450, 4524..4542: -0.2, 13.8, 13.7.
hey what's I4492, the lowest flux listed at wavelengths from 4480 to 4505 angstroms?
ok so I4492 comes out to 13.1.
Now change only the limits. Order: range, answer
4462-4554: 12.8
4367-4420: 12.4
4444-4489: 12.9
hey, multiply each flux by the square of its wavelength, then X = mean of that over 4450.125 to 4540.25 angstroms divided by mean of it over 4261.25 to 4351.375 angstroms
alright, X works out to 1.17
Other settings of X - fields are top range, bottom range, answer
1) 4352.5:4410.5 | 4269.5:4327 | 1.10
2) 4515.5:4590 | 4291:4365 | 1.19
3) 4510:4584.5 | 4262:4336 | 1.18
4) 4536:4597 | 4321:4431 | 1.12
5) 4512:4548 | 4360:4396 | 1.07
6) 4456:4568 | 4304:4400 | 1.12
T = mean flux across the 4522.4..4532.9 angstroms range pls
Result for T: 13.6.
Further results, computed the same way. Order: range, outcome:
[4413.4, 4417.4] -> 13.5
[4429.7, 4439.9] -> 13.9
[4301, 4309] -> 12.3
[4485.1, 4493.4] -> 14.3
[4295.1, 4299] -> 12.6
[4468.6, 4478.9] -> 13.5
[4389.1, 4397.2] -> 13.5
